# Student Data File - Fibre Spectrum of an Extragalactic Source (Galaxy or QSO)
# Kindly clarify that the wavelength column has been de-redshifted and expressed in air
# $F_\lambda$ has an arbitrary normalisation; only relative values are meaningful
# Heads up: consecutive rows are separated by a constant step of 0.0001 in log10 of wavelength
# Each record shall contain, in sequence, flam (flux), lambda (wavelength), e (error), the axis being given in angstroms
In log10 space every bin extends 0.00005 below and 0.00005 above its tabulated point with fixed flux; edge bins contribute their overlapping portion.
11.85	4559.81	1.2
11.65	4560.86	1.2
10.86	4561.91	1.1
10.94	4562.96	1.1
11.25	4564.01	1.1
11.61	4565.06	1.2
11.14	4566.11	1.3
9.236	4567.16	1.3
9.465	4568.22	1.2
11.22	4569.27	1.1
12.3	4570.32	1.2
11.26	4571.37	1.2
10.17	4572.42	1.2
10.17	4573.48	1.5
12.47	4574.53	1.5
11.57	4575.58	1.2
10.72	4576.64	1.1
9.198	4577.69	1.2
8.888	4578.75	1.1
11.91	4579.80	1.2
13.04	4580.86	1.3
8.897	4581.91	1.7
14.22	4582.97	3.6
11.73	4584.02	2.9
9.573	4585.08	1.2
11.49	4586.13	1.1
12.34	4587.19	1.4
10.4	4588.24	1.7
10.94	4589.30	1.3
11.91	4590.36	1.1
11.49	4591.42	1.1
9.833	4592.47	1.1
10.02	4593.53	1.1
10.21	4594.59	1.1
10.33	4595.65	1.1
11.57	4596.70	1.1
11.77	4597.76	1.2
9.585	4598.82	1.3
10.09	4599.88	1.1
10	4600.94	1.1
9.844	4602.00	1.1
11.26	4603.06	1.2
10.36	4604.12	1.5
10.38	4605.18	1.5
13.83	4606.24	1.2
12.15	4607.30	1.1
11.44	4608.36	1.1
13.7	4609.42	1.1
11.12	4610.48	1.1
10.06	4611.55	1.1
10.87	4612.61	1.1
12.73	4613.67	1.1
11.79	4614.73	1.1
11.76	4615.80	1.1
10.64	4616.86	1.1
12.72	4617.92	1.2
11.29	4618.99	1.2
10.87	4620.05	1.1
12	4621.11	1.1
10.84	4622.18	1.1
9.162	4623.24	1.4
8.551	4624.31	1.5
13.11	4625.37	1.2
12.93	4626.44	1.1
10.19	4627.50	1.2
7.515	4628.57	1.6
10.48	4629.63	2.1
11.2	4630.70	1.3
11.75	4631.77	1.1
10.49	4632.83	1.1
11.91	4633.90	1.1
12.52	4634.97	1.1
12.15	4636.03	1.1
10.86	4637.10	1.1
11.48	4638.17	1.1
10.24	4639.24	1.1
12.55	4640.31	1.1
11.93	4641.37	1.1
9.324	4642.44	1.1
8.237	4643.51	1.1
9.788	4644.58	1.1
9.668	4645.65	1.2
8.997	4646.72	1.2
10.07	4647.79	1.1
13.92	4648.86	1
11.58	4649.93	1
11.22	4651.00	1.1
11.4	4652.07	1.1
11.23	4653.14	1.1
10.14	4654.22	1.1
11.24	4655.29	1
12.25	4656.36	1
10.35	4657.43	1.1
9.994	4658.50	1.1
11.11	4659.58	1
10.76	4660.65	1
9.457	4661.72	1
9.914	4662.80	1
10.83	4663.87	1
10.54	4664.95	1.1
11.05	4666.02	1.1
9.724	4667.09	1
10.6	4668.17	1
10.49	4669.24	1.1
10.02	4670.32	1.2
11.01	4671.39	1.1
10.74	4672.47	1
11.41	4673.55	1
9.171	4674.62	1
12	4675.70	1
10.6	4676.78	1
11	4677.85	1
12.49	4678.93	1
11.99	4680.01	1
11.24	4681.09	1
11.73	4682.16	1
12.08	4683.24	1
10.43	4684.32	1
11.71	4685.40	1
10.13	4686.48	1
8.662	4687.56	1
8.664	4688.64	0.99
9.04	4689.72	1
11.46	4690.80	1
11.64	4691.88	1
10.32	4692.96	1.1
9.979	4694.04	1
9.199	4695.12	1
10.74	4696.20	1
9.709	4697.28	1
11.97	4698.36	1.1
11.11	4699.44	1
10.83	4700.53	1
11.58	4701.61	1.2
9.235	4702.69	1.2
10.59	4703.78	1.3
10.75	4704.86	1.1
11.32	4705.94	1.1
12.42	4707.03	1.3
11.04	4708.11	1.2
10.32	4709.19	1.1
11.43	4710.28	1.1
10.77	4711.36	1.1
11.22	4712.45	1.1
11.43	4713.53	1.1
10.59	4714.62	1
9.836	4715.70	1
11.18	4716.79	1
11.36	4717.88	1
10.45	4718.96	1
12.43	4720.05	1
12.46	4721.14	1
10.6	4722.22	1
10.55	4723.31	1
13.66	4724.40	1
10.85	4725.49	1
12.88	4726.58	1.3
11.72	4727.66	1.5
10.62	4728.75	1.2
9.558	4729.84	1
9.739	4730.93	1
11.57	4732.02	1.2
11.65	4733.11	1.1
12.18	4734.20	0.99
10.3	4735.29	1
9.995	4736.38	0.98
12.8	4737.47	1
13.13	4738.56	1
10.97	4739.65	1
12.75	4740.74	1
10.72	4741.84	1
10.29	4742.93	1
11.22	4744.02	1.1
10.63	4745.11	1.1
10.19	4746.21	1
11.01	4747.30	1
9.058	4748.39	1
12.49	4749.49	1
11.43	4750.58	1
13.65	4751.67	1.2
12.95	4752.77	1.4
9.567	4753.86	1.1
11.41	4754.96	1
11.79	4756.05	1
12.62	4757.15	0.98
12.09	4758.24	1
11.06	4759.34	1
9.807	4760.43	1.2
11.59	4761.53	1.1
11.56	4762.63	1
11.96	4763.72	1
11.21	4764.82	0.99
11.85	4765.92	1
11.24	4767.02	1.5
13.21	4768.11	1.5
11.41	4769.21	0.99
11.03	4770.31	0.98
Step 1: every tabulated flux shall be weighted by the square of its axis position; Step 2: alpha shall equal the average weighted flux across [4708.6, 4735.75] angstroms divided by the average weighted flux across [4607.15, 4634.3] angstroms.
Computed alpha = 1.04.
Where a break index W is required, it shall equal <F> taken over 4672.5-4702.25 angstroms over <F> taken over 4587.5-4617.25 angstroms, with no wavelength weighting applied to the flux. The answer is 1.0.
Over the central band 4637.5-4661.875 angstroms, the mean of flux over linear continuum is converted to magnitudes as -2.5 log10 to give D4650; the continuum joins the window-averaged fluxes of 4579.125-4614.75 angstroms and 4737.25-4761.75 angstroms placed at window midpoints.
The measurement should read 0.050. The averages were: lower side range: 11.2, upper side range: 11.4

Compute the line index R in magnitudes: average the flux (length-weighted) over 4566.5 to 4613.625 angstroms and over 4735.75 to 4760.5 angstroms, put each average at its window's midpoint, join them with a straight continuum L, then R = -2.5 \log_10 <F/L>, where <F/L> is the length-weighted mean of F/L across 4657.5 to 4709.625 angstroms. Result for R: 0.06 mag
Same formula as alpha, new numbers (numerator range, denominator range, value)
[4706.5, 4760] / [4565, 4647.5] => 1.09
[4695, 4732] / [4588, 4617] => 1.04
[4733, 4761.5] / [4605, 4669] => 1.08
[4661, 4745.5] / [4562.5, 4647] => 1.04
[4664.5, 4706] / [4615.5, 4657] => 0.99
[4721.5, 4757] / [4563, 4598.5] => 1.11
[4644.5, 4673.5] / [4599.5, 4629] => 0.98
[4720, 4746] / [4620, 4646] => 1.10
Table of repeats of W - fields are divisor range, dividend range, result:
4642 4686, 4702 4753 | 1.04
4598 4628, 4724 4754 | 1.01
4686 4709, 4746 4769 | 1.10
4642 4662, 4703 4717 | 1.04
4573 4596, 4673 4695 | 0.98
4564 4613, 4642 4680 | 0.97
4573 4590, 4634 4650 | 0.98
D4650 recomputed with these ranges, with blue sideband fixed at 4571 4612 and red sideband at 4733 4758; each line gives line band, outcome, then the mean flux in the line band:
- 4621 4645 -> 0.031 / 10.8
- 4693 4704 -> 0.082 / 10.5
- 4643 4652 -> 0.068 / 10.5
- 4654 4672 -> 0.064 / 10.6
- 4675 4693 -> 0.037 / 10.9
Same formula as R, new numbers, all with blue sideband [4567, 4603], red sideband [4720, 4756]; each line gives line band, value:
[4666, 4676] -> 0.06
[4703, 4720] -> 0.03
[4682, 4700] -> 0.07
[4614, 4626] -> -0.02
